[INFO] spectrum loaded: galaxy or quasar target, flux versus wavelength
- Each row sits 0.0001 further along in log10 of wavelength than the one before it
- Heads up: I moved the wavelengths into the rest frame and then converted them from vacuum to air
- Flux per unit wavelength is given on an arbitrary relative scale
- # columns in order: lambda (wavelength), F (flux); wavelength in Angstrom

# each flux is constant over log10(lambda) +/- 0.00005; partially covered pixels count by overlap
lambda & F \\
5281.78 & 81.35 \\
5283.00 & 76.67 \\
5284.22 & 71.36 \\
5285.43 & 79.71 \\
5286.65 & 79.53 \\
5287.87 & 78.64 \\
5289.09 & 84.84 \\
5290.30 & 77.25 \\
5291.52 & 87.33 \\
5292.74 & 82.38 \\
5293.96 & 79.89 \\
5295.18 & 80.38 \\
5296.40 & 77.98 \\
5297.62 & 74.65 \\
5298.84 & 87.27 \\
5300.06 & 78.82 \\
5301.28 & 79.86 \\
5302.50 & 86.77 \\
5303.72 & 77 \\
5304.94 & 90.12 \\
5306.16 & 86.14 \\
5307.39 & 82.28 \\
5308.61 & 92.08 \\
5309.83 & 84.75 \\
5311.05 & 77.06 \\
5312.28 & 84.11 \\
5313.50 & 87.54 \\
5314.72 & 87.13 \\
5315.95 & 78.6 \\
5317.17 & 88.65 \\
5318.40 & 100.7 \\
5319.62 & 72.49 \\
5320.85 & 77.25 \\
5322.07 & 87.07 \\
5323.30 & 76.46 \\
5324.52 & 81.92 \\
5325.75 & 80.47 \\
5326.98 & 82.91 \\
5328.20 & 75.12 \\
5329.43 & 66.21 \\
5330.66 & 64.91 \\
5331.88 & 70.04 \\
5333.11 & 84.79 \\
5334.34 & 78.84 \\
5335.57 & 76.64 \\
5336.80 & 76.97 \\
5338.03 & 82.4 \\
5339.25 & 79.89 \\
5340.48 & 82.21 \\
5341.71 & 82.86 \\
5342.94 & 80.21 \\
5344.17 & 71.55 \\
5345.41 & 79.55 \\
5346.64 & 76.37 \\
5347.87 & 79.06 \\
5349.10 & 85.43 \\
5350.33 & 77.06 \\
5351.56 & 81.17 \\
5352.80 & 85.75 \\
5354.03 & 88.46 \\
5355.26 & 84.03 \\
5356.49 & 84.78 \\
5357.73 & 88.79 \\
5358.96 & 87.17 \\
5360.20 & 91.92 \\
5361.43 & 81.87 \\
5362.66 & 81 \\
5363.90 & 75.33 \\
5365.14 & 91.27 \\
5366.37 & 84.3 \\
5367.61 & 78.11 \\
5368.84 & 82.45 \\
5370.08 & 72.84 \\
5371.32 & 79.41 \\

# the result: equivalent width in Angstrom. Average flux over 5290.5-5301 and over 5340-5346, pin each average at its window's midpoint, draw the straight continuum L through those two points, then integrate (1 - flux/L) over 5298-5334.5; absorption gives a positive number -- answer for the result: -0.7 Angstrom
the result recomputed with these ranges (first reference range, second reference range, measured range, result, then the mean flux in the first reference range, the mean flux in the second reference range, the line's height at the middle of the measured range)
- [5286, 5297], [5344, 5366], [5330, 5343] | 0.7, 80.9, 83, 82.4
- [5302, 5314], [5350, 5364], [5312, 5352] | 2.2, 84.7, 84.4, 84.6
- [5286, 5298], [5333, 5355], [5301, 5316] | -0.8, 80.4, 80.5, 80.4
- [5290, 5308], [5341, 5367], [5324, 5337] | 1.0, 81.9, 82.7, 82.4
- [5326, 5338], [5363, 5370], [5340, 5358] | -0.7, 75.7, 81.4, 78.5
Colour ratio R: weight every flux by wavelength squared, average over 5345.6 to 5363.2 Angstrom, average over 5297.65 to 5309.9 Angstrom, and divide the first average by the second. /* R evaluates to 1.02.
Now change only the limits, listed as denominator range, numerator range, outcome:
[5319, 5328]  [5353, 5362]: 1.10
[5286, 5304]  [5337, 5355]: 1.02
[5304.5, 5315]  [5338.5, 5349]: 0.94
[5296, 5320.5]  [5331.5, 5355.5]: 0.97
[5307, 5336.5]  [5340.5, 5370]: 1.03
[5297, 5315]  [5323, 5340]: 0.93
